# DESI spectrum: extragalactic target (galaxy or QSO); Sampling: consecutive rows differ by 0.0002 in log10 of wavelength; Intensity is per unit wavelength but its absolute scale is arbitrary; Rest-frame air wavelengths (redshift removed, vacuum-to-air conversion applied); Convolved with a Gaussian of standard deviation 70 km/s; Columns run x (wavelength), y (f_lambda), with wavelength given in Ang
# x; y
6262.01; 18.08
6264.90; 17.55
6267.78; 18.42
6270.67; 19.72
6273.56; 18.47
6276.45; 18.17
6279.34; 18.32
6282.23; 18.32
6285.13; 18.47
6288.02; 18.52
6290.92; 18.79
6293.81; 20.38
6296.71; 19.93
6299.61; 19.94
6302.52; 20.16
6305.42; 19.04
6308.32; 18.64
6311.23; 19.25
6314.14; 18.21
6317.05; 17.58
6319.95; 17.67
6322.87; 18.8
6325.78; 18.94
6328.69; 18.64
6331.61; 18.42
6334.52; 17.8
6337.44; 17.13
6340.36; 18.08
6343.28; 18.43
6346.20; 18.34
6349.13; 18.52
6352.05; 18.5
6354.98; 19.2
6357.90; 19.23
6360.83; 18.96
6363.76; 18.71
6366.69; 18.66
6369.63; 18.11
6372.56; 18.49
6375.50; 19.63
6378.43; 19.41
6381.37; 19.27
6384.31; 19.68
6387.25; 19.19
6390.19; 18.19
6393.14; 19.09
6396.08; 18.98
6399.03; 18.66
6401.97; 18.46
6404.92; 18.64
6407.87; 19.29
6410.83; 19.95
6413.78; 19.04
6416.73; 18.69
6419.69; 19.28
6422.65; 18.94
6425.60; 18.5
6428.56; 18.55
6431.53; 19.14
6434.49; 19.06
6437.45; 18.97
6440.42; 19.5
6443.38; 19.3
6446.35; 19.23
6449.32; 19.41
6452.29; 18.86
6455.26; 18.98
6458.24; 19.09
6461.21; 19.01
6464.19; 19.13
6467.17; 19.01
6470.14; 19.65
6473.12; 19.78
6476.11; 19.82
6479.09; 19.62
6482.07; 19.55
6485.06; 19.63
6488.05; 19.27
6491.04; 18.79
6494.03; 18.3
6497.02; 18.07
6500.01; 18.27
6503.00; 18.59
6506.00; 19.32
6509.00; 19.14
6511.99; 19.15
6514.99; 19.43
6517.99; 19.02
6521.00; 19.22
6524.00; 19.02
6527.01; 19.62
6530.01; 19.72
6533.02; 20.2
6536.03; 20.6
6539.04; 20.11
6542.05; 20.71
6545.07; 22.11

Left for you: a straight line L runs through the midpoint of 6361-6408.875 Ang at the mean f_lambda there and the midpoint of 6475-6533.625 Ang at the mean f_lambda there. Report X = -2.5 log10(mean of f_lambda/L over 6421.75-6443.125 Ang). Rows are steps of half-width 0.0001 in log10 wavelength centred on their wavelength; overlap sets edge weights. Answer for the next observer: 0.00 mag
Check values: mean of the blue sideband 18.9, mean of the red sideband 19.2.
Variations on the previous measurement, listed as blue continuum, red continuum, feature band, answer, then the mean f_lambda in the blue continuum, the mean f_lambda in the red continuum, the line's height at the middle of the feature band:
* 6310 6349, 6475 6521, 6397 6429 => -0.02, 18.3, 19.1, 18.7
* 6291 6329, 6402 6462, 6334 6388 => 0.02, 19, 19.1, 19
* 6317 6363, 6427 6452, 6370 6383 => -0.03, 18.4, 19.1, 18.7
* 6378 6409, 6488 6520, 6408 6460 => -0.01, 19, 18.8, 18.9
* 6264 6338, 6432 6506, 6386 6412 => 0.00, 18.7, 19.1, 18.9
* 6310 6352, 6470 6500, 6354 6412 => -0.02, 18.3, 19.2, 18.6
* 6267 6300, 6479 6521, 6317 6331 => 0.03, 18.9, 19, 18.9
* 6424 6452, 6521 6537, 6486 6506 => 0.05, 19.1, 19.8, 19.5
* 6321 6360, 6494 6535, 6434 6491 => -0.02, 18.5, 19.1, 18.9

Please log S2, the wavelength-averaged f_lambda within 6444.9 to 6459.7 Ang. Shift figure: 19.1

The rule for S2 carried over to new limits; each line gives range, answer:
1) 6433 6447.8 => 19.2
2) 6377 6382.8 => 19.3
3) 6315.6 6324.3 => 18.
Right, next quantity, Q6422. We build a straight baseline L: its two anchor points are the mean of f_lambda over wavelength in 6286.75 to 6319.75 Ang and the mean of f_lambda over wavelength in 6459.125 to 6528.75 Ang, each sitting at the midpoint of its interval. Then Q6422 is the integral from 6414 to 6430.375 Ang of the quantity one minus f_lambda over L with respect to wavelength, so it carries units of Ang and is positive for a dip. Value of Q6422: 0.26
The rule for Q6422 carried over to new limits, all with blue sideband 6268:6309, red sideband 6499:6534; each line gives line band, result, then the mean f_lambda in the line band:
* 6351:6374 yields 0.4 Ang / 18.7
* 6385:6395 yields 0.1 Ang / 18.9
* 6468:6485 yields -0.4 Ang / 19.7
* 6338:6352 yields 0.6 Ang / 18.3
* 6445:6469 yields 0.1 Ang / 19.1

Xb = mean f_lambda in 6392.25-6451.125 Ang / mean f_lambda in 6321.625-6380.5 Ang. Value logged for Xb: 1.02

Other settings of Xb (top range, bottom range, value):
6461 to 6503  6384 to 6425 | 1.01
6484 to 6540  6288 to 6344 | 1.03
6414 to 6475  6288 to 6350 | 1.02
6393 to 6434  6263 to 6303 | 1.00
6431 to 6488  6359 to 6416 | 1.02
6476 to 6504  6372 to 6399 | 0.99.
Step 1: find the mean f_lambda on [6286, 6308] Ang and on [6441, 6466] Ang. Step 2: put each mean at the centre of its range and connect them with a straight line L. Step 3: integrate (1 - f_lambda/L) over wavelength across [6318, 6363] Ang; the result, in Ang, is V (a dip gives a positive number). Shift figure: 2.2 Ang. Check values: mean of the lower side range 19.5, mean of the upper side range 19.1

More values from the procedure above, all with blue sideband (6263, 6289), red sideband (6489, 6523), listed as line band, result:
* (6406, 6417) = -0.35 Ang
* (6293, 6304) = -0.96 Ang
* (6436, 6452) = -0.43 Ang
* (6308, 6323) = 0.17 Ang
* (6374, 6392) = -0.58 Ang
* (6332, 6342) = 0.42 Ang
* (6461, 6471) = -0.22 Ang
